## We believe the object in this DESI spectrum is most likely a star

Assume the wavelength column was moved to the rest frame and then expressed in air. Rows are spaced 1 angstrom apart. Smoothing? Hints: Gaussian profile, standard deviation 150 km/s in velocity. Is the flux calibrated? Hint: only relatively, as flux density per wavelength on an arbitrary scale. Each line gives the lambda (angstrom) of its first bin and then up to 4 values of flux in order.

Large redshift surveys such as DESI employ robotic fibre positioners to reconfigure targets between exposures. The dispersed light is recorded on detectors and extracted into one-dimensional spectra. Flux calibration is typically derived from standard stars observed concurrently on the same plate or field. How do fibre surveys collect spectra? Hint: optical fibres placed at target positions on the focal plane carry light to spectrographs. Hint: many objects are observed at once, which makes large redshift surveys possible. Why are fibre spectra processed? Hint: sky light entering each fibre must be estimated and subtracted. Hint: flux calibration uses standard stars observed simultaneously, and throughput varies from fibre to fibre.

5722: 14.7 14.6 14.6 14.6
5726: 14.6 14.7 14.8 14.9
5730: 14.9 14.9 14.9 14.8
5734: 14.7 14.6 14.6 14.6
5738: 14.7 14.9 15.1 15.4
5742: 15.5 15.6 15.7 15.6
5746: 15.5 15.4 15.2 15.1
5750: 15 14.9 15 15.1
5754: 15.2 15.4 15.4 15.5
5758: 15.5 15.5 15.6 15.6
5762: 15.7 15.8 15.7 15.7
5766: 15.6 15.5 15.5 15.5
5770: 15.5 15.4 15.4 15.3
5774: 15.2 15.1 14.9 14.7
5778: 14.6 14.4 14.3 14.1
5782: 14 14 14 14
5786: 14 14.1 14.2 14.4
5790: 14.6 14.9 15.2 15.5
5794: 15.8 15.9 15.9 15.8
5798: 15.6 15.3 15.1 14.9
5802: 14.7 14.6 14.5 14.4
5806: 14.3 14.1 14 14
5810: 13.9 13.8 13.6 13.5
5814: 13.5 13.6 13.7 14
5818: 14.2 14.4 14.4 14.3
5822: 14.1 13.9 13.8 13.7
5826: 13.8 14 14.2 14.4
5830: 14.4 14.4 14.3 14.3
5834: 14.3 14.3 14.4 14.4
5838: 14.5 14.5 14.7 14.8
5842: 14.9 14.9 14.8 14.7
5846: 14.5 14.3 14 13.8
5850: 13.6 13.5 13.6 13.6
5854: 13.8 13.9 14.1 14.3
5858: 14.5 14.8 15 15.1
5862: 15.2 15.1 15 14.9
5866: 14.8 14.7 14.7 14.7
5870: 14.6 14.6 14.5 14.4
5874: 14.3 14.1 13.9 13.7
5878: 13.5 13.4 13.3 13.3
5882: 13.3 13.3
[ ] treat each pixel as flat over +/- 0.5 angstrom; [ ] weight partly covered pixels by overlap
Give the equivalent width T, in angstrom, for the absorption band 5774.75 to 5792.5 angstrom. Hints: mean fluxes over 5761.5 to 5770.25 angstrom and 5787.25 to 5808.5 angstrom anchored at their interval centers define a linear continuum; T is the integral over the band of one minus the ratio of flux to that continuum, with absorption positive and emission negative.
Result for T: 0.96 angstrom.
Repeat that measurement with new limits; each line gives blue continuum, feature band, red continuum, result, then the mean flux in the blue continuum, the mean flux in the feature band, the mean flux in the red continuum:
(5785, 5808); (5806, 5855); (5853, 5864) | 1.88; 14.9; 14.1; 14.6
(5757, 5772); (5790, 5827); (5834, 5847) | 1.35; 15.6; 14.5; 14.6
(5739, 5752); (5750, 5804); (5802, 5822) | -1.32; 15.3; 15.1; 14.1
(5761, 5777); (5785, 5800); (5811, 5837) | -0.21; 15.4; 15.1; 14.1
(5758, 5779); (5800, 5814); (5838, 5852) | 0.64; 15.4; 14.2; 14.4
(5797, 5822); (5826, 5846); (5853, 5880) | -0.17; 14.3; 14.5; 14.4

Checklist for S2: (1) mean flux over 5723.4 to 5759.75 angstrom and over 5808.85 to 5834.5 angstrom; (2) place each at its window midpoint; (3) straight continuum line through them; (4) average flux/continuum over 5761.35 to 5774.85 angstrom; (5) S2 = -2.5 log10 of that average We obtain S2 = -0.06 mag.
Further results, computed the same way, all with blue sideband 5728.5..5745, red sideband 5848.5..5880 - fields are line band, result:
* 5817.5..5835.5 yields 0.02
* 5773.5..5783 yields 0.02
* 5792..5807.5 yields -0.03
